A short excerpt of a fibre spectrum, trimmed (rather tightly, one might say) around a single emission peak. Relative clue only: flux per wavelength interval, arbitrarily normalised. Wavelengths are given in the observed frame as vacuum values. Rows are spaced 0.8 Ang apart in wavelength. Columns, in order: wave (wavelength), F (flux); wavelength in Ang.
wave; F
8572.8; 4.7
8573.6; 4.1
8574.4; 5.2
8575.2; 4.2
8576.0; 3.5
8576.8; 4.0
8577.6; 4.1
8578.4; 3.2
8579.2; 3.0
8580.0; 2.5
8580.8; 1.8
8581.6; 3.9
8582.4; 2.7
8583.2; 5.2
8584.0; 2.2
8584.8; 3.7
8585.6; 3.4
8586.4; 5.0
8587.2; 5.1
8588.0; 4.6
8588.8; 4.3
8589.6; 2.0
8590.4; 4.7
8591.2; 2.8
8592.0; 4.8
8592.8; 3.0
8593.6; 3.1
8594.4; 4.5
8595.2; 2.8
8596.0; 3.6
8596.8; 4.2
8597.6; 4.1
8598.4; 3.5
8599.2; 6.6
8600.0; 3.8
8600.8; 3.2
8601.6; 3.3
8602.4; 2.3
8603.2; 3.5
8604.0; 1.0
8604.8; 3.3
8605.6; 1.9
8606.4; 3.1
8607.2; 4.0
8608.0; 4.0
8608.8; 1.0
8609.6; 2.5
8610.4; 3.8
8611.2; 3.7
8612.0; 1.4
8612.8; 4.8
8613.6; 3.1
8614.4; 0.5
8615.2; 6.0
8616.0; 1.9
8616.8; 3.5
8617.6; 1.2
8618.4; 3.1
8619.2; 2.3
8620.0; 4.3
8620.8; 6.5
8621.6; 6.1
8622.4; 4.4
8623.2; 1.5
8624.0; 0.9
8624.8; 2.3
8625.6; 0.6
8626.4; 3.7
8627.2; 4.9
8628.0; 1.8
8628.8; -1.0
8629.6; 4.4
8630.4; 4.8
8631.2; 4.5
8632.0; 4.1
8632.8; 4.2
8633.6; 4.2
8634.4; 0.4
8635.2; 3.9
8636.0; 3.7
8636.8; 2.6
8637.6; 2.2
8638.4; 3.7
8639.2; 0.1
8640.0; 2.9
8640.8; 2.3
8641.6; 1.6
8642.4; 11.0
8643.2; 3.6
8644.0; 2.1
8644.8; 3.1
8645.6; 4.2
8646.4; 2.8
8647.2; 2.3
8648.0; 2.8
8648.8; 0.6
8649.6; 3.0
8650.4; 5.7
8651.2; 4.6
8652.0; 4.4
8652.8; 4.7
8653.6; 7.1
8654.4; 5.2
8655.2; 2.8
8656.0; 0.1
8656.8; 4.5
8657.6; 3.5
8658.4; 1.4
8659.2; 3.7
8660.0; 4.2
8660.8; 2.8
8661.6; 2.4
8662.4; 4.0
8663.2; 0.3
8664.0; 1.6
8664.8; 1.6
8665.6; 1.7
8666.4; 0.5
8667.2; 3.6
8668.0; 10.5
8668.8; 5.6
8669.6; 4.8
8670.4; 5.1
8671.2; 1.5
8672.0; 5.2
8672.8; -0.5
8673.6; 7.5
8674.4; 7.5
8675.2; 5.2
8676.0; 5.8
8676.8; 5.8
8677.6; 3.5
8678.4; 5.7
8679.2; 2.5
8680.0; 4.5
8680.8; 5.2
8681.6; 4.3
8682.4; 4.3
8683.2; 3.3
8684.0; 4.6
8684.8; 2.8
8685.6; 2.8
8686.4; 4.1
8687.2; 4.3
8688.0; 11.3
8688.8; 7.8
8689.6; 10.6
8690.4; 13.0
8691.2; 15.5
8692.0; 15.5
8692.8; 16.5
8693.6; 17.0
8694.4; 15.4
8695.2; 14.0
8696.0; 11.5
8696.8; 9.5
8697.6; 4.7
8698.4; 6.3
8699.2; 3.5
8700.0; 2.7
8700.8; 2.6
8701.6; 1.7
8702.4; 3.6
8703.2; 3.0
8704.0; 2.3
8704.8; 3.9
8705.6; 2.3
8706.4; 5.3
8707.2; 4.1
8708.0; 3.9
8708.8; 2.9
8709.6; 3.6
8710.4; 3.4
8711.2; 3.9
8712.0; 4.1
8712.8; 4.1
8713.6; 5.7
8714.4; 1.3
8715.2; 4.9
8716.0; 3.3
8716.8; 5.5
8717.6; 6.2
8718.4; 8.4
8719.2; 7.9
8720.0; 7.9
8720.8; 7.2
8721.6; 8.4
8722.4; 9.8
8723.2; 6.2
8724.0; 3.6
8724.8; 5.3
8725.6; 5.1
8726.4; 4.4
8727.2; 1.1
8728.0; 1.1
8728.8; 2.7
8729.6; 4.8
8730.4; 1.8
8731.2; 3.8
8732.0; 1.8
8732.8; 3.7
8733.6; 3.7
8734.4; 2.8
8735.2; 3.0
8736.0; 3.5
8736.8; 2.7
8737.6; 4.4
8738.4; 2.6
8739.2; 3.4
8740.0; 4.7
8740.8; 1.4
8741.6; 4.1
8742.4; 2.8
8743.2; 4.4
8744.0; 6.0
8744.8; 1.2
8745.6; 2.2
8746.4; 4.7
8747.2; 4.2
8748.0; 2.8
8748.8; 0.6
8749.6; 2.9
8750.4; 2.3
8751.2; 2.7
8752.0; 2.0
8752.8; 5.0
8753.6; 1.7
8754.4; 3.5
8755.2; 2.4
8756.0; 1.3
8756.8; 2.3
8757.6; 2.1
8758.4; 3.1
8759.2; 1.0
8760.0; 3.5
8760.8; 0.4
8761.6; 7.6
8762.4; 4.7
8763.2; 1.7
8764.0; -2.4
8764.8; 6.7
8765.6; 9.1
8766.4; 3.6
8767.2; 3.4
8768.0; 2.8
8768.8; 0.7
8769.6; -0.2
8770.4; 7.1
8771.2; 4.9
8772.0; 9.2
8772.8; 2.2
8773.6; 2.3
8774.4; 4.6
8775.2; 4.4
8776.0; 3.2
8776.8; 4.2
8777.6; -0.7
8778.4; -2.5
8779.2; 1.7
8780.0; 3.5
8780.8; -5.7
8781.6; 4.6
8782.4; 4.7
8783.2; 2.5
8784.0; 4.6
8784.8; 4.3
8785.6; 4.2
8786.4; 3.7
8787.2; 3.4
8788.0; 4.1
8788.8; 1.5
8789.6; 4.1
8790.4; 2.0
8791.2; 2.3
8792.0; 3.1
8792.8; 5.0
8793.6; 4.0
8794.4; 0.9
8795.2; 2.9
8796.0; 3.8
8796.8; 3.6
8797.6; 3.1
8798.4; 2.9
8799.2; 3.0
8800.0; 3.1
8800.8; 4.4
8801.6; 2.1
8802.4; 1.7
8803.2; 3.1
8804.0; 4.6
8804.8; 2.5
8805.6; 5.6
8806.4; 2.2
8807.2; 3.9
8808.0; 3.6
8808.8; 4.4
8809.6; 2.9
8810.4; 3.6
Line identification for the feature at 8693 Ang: H-alpha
